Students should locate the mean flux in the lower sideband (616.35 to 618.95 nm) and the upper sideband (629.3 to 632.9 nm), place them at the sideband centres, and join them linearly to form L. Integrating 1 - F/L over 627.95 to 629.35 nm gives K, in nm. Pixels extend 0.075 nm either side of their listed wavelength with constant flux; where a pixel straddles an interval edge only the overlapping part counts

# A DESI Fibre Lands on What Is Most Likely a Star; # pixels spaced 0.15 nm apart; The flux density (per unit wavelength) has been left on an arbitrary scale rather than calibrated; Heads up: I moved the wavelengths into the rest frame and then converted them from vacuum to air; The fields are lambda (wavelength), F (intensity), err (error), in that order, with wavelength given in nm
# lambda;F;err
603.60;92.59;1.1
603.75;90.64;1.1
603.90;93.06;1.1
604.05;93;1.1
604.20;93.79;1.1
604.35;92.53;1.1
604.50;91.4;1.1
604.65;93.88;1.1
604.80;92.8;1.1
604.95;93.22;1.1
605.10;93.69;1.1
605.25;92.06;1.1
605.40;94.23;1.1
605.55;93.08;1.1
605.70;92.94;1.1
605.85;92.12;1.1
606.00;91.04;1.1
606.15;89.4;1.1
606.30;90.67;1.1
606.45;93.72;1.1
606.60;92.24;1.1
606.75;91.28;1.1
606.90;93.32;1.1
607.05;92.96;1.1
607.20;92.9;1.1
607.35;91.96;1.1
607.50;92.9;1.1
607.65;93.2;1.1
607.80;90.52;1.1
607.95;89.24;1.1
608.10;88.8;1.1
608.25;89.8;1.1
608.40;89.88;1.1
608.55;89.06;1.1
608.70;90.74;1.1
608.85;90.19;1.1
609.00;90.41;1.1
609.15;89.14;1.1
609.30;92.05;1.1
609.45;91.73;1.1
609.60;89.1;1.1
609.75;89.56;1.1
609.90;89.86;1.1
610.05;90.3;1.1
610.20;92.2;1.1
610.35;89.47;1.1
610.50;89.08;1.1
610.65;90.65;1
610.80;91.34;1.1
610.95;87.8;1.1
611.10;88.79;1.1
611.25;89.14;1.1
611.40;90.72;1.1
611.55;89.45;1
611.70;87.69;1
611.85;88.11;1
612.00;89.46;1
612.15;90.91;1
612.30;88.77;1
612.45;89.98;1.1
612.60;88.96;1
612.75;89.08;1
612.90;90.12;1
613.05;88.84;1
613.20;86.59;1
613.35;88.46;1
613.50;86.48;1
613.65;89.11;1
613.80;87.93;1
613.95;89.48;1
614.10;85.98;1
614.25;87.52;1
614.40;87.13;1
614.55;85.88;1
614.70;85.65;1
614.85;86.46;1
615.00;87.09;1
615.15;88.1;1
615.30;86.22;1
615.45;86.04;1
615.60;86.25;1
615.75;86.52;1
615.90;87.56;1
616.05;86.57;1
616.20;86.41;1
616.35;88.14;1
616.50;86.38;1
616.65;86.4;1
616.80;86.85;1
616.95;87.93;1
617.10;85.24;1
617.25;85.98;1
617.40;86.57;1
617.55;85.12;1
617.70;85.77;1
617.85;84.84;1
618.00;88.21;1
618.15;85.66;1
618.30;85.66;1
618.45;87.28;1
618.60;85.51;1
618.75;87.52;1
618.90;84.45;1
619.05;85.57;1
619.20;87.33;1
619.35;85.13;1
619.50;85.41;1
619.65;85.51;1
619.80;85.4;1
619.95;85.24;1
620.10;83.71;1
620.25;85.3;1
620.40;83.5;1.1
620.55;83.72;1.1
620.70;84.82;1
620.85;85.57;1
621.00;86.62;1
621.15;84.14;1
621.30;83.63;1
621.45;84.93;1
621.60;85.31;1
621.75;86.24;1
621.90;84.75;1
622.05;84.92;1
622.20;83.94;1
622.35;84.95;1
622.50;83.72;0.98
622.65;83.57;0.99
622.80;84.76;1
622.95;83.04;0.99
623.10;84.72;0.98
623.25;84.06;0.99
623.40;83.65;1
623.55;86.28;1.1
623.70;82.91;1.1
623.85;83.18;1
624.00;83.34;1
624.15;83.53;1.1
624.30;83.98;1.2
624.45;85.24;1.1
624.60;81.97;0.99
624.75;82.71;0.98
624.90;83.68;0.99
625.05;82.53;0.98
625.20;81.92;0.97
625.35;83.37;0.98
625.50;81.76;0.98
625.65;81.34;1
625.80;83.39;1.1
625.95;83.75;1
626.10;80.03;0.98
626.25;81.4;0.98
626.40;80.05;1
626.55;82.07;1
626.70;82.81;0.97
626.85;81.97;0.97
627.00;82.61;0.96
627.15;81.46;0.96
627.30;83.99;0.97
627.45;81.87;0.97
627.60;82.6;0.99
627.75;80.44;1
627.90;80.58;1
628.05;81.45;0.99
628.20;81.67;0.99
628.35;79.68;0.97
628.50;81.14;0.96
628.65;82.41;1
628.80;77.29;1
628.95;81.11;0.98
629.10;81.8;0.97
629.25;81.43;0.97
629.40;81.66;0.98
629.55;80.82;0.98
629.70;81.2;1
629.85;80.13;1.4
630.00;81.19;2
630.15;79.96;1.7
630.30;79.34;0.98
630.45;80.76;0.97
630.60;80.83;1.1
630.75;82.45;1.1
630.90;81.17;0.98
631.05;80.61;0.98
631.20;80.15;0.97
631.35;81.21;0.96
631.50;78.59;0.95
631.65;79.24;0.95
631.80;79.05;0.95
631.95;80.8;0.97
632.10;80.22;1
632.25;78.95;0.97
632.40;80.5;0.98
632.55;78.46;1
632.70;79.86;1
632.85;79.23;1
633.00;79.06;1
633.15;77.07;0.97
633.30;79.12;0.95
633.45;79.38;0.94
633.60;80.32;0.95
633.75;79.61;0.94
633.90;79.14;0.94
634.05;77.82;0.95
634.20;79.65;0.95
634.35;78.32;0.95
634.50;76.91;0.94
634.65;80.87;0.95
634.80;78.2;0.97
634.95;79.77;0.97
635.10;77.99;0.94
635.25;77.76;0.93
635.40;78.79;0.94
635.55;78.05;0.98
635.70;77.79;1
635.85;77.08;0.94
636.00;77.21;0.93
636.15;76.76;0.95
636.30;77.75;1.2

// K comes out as 0.01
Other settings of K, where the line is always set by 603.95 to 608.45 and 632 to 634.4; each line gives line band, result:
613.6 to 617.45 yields 0.033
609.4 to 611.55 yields 0.003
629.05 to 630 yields -0.002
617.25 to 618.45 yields 0.007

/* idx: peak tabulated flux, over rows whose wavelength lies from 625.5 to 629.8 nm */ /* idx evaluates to 83.99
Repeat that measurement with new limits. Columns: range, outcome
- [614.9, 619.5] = 88.21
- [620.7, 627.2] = 86.62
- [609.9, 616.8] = 92.2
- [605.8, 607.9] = 93.72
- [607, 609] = 93.2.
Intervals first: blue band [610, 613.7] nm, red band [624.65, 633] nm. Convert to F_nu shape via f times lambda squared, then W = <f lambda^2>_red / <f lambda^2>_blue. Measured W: 0.96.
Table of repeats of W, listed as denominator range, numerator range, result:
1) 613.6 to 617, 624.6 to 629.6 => 0.98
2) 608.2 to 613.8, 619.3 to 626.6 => 0.97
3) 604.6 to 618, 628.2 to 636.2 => 0.95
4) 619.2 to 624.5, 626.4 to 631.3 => 0.98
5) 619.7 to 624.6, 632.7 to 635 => 0.97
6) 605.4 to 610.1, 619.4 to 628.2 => 0.96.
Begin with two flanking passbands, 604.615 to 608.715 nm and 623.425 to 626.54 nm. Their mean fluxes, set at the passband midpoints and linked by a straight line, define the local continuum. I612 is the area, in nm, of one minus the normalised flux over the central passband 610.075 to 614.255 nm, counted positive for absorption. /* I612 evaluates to 0.004 nm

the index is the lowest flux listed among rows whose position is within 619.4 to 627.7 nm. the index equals 80.03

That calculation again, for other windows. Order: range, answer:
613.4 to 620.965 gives 83.5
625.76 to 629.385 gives 77.29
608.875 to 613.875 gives 86.48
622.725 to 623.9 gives 82.91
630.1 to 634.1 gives 77.07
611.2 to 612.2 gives 87.69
